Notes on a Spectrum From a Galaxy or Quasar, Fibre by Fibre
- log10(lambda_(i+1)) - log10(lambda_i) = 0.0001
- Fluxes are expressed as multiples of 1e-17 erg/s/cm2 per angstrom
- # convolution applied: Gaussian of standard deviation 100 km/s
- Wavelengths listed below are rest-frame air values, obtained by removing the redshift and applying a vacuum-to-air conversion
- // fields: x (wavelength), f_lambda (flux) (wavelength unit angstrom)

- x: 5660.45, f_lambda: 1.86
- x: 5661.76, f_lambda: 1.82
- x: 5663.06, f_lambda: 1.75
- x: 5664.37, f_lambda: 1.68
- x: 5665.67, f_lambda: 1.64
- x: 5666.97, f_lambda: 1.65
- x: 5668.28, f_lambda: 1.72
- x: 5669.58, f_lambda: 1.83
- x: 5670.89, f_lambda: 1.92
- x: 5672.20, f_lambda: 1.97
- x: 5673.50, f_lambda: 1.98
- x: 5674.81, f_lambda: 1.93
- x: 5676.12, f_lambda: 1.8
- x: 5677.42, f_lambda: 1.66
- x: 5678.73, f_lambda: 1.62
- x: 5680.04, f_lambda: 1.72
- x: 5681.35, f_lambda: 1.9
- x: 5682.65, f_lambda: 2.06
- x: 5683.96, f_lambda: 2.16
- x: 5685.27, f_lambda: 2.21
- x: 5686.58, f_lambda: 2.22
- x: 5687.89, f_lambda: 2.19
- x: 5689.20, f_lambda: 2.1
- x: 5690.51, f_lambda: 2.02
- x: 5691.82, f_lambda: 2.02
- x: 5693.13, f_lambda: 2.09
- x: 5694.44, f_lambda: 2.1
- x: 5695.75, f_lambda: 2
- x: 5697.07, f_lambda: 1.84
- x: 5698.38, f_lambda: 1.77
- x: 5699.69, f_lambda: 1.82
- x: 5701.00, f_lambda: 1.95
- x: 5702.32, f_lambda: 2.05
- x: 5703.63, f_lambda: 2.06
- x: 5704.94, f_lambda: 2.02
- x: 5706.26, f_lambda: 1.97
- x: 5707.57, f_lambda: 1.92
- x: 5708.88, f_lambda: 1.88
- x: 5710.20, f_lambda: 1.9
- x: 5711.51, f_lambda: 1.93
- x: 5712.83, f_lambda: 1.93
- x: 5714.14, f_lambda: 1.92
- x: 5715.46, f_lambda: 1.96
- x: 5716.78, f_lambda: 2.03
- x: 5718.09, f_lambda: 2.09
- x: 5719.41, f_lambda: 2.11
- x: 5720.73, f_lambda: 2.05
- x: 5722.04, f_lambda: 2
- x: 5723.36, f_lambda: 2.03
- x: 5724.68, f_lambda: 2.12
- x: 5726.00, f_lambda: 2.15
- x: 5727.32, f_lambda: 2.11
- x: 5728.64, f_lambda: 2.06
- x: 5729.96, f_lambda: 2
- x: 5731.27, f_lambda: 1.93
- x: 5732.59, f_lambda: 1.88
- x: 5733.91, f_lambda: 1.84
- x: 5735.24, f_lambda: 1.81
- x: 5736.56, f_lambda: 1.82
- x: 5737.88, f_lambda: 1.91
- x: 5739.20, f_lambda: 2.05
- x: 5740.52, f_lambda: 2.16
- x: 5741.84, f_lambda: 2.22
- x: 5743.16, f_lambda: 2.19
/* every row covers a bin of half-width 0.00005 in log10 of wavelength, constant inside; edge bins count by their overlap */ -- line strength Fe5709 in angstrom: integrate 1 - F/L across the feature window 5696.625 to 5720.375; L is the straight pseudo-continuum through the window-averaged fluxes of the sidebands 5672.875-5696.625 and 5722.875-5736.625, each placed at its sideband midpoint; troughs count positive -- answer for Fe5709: 0.3 angstrom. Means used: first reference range 1.99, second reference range 1.98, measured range 1.96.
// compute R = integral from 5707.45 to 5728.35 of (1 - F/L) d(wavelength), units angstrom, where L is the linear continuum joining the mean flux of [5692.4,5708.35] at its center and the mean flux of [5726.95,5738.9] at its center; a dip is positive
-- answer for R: -0.7 angstrom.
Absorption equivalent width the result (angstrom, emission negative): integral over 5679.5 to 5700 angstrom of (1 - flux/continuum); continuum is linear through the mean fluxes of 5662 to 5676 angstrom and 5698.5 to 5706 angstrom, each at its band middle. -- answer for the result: -1.2 angstrom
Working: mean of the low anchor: 1.81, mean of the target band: 2.02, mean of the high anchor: 1.96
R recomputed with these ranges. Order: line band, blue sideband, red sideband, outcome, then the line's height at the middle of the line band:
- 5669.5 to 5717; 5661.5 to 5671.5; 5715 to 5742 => -2.5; 1.86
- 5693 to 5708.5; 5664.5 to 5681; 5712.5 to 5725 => -0.2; 1.93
